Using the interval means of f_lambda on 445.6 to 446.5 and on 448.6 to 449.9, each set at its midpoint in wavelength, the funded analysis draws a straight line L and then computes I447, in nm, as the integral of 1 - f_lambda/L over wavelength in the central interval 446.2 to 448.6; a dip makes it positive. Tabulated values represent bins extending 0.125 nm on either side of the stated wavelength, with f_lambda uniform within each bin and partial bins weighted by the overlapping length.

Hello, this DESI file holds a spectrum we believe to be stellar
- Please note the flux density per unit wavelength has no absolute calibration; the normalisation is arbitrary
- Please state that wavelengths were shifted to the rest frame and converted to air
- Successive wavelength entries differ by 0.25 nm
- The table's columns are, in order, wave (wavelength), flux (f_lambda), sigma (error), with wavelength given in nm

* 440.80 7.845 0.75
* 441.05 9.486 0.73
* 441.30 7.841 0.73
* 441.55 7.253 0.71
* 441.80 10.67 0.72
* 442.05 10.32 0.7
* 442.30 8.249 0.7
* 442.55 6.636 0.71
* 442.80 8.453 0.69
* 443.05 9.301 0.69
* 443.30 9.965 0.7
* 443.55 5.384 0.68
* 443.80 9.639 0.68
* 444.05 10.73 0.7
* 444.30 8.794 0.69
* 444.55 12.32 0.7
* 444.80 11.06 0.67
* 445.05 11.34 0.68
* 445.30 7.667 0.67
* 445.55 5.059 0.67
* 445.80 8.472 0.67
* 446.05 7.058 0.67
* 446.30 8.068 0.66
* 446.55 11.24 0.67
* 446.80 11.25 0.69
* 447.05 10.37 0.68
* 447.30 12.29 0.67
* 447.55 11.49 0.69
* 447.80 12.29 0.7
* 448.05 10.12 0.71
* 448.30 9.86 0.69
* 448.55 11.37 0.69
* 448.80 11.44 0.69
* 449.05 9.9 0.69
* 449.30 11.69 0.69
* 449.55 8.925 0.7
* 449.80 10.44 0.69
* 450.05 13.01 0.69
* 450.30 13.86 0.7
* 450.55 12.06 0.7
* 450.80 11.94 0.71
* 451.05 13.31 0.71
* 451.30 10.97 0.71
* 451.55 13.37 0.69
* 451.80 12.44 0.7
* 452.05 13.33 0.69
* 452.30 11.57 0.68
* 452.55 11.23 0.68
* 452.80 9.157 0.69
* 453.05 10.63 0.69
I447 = -0.49 nm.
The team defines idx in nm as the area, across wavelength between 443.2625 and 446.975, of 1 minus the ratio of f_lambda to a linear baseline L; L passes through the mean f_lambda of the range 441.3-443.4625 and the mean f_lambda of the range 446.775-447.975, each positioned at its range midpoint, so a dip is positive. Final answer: 0.372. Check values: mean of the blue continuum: 8.74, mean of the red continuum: 11.5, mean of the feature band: 9.2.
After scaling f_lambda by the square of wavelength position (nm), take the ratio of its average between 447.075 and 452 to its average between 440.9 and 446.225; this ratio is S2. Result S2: 1.35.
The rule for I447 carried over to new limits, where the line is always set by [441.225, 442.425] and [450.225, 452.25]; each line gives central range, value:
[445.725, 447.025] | 0.17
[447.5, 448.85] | 0.04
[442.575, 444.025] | 0.14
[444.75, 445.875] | 0.18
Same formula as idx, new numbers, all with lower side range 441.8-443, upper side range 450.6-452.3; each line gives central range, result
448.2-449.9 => 0.14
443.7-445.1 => -0.16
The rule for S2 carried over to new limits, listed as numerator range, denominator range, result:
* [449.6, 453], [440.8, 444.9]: 1.37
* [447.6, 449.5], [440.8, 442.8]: 1.31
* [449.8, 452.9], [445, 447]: 1.42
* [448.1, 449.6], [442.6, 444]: 1.27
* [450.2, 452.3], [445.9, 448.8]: 1.22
